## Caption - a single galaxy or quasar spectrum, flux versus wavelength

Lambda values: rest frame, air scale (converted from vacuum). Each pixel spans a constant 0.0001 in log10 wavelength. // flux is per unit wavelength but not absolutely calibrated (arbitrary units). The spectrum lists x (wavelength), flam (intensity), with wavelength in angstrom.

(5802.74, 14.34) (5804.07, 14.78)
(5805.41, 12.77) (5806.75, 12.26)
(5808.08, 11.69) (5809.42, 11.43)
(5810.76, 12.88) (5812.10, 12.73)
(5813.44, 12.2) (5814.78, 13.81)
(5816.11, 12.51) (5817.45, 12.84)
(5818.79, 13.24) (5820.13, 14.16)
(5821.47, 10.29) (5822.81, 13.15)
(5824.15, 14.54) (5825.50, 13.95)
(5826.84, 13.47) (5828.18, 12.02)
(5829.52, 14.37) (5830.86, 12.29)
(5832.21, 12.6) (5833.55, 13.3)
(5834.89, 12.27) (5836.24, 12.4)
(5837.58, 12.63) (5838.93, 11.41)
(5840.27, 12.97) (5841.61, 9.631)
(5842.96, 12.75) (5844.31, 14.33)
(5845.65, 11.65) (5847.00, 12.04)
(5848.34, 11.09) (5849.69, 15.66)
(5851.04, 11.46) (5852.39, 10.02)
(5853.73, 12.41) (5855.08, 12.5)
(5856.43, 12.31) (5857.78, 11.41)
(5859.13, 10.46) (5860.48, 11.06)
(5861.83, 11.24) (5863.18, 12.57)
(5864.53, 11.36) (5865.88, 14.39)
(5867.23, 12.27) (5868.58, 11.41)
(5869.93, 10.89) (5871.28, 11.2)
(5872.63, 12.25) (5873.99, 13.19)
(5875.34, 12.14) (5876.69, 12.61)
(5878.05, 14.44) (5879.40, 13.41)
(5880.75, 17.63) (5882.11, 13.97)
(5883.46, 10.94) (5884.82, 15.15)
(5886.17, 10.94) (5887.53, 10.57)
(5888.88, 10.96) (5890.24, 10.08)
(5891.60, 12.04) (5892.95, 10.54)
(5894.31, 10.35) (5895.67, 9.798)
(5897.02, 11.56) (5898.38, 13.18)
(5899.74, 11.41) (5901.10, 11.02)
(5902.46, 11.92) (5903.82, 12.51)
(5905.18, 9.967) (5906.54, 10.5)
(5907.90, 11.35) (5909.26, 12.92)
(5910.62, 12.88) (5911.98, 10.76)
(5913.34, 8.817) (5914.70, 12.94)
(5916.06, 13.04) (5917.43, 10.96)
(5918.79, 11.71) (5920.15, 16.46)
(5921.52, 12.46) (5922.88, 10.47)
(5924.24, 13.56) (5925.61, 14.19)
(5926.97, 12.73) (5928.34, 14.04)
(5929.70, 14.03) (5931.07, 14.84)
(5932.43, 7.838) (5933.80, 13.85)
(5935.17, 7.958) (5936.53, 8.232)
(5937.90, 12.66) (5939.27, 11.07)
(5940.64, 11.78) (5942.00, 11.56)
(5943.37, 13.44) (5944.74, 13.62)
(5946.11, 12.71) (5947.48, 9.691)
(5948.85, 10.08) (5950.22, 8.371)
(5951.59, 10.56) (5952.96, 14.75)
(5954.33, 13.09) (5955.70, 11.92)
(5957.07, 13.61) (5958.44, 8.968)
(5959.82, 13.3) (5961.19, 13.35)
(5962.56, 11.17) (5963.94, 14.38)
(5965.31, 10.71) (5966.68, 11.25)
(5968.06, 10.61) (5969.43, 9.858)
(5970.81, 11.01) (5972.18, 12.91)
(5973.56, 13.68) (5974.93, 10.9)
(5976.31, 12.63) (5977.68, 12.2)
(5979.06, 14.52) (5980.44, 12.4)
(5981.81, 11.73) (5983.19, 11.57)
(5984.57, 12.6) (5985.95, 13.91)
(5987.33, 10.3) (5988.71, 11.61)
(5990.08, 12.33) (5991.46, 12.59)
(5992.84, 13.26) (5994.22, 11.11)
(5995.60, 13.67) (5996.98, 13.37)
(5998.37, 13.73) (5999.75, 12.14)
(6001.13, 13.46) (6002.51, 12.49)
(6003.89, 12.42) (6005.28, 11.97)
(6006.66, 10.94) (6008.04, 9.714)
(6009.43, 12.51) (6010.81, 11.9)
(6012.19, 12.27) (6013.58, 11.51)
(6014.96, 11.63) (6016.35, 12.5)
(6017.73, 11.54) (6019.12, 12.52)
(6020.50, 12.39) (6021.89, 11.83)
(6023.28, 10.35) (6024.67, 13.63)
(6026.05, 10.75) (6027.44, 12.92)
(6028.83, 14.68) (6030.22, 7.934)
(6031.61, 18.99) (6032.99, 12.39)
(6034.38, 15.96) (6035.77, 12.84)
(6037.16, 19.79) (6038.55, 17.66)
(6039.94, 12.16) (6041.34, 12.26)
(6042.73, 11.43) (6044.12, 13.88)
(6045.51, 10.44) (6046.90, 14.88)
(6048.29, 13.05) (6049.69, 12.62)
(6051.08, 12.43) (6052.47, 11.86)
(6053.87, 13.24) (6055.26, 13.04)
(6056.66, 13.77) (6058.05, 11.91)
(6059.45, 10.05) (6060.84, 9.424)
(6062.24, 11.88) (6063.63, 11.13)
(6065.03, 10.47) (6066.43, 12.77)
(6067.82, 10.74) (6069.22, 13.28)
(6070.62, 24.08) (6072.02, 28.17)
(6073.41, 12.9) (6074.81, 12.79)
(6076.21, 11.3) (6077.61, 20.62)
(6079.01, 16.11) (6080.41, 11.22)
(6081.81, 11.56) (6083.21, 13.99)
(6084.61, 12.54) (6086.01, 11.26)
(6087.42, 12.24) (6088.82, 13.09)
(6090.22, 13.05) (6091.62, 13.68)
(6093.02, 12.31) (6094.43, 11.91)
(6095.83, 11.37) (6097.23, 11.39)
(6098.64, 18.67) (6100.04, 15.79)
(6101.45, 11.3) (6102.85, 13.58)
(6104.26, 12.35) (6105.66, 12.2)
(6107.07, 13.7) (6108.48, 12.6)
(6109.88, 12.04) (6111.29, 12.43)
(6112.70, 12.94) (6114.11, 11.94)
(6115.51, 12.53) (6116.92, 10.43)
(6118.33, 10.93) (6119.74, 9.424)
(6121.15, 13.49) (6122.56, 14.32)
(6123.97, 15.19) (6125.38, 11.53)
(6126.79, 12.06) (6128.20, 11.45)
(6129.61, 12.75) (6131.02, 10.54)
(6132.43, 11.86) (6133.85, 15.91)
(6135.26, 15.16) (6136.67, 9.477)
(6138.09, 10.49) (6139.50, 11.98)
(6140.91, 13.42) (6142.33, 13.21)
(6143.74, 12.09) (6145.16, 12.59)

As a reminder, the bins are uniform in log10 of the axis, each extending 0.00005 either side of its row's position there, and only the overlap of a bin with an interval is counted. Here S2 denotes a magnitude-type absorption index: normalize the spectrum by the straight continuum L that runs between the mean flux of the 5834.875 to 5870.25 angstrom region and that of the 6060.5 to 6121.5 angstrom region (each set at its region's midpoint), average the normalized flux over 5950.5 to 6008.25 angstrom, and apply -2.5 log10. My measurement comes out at 0.04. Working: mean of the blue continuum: 12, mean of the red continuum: 13.2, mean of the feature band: 12.2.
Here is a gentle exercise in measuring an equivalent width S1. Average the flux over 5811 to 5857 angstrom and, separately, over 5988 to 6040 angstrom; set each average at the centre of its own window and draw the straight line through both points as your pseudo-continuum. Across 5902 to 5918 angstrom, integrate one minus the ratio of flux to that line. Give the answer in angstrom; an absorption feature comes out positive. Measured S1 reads 1.4 angstrom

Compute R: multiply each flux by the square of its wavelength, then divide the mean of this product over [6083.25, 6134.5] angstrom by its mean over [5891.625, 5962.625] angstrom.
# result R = 1.14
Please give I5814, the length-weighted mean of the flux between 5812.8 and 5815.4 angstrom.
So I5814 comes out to 13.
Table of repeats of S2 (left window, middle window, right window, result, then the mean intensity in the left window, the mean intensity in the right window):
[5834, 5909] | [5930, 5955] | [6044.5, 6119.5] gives 0.08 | 12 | 13.1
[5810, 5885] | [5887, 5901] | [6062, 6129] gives 0.15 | 12.6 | 13.3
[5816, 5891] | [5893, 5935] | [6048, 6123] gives 0.05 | 12.4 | 13.1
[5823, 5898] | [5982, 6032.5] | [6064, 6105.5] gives 0.09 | 12.3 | 13.9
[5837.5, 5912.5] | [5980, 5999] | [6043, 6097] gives 0.03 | 12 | 13.3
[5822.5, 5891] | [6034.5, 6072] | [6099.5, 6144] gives -0.08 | 12.4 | 12.5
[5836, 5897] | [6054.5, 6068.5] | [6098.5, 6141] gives 0.08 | 12.1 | 12.6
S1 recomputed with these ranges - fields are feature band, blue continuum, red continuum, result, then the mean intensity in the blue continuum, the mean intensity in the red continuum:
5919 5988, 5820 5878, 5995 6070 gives 2.26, 12.3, 12.6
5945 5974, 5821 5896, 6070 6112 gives 2.89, 12.3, 14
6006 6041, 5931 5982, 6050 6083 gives 0.23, 11.7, 13.7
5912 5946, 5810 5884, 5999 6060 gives 1.26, 12.6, 12.7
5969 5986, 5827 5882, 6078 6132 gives 0.36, 12.4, 12.7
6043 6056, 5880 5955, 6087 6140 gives -0.44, 11.9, 12.6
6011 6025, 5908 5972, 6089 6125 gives 0.40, 11.9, 12.8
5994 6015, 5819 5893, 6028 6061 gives 1.37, 12.4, 13.3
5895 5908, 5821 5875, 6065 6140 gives 1.21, 12.3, 13.2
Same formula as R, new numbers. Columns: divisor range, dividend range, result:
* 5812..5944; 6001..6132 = 1.13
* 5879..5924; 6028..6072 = 1.19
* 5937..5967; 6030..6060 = 1.16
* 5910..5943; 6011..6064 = 1.10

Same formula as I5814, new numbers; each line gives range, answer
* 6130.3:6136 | 13.3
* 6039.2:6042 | 12.3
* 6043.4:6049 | 13.1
